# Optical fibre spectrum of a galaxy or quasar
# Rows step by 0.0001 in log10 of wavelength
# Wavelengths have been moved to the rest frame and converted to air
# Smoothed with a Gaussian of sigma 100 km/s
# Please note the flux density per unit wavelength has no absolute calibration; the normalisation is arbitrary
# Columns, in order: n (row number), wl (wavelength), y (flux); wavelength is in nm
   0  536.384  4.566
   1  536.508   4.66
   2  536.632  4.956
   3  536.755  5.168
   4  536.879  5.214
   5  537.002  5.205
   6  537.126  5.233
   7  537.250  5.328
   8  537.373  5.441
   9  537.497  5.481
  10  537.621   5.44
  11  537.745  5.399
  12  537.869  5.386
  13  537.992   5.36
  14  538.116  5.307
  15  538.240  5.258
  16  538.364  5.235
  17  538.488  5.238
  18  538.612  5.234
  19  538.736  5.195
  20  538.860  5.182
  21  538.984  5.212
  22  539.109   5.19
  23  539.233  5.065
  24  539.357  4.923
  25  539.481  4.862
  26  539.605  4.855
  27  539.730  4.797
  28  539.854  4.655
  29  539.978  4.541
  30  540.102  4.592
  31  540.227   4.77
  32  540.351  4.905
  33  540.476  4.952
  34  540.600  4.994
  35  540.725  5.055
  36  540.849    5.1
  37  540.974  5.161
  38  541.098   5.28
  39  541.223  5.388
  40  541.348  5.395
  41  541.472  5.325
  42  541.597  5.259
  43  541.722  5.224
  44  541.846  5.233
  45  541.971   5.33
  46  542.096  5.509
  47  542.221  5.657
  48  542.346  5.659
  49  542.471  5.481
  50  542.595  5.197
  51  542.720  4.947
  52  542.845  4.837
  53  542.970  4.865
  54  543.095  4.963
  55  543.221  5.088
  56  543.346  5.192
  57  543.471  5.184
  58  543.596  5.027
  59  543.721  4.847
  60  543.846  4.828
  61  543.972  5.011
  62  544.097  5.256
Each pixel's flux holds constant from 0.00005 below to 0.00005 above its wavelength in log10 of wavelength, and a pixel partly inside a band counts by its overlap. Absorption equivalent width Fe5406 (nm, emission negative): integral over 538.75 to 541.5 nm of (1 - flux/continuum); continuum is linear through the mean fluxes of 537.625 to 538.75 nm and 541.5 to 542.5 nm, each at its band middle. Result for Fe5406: 0.18 nm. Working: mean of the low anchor 5.3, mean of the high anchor 5.41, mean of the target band 5.01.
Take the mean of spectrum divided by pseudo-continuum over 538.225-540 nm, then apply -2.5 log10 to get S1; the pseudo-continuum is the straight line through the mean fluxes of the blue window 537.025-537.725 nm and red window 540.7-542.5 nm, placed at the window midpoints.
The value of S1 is 0.07 mag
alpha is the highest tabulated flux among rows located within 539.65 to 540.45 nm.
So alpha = 4.905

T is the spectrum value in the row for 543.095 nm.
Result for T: 4.963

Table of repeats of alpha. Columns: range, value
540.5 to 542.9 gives 5.659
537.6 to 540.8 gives 5.44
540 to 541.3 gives 5.388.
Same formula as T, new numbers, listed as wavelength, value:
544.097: 5.256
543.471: 5.184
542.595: 5.197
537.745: 5.399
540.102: 4.592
